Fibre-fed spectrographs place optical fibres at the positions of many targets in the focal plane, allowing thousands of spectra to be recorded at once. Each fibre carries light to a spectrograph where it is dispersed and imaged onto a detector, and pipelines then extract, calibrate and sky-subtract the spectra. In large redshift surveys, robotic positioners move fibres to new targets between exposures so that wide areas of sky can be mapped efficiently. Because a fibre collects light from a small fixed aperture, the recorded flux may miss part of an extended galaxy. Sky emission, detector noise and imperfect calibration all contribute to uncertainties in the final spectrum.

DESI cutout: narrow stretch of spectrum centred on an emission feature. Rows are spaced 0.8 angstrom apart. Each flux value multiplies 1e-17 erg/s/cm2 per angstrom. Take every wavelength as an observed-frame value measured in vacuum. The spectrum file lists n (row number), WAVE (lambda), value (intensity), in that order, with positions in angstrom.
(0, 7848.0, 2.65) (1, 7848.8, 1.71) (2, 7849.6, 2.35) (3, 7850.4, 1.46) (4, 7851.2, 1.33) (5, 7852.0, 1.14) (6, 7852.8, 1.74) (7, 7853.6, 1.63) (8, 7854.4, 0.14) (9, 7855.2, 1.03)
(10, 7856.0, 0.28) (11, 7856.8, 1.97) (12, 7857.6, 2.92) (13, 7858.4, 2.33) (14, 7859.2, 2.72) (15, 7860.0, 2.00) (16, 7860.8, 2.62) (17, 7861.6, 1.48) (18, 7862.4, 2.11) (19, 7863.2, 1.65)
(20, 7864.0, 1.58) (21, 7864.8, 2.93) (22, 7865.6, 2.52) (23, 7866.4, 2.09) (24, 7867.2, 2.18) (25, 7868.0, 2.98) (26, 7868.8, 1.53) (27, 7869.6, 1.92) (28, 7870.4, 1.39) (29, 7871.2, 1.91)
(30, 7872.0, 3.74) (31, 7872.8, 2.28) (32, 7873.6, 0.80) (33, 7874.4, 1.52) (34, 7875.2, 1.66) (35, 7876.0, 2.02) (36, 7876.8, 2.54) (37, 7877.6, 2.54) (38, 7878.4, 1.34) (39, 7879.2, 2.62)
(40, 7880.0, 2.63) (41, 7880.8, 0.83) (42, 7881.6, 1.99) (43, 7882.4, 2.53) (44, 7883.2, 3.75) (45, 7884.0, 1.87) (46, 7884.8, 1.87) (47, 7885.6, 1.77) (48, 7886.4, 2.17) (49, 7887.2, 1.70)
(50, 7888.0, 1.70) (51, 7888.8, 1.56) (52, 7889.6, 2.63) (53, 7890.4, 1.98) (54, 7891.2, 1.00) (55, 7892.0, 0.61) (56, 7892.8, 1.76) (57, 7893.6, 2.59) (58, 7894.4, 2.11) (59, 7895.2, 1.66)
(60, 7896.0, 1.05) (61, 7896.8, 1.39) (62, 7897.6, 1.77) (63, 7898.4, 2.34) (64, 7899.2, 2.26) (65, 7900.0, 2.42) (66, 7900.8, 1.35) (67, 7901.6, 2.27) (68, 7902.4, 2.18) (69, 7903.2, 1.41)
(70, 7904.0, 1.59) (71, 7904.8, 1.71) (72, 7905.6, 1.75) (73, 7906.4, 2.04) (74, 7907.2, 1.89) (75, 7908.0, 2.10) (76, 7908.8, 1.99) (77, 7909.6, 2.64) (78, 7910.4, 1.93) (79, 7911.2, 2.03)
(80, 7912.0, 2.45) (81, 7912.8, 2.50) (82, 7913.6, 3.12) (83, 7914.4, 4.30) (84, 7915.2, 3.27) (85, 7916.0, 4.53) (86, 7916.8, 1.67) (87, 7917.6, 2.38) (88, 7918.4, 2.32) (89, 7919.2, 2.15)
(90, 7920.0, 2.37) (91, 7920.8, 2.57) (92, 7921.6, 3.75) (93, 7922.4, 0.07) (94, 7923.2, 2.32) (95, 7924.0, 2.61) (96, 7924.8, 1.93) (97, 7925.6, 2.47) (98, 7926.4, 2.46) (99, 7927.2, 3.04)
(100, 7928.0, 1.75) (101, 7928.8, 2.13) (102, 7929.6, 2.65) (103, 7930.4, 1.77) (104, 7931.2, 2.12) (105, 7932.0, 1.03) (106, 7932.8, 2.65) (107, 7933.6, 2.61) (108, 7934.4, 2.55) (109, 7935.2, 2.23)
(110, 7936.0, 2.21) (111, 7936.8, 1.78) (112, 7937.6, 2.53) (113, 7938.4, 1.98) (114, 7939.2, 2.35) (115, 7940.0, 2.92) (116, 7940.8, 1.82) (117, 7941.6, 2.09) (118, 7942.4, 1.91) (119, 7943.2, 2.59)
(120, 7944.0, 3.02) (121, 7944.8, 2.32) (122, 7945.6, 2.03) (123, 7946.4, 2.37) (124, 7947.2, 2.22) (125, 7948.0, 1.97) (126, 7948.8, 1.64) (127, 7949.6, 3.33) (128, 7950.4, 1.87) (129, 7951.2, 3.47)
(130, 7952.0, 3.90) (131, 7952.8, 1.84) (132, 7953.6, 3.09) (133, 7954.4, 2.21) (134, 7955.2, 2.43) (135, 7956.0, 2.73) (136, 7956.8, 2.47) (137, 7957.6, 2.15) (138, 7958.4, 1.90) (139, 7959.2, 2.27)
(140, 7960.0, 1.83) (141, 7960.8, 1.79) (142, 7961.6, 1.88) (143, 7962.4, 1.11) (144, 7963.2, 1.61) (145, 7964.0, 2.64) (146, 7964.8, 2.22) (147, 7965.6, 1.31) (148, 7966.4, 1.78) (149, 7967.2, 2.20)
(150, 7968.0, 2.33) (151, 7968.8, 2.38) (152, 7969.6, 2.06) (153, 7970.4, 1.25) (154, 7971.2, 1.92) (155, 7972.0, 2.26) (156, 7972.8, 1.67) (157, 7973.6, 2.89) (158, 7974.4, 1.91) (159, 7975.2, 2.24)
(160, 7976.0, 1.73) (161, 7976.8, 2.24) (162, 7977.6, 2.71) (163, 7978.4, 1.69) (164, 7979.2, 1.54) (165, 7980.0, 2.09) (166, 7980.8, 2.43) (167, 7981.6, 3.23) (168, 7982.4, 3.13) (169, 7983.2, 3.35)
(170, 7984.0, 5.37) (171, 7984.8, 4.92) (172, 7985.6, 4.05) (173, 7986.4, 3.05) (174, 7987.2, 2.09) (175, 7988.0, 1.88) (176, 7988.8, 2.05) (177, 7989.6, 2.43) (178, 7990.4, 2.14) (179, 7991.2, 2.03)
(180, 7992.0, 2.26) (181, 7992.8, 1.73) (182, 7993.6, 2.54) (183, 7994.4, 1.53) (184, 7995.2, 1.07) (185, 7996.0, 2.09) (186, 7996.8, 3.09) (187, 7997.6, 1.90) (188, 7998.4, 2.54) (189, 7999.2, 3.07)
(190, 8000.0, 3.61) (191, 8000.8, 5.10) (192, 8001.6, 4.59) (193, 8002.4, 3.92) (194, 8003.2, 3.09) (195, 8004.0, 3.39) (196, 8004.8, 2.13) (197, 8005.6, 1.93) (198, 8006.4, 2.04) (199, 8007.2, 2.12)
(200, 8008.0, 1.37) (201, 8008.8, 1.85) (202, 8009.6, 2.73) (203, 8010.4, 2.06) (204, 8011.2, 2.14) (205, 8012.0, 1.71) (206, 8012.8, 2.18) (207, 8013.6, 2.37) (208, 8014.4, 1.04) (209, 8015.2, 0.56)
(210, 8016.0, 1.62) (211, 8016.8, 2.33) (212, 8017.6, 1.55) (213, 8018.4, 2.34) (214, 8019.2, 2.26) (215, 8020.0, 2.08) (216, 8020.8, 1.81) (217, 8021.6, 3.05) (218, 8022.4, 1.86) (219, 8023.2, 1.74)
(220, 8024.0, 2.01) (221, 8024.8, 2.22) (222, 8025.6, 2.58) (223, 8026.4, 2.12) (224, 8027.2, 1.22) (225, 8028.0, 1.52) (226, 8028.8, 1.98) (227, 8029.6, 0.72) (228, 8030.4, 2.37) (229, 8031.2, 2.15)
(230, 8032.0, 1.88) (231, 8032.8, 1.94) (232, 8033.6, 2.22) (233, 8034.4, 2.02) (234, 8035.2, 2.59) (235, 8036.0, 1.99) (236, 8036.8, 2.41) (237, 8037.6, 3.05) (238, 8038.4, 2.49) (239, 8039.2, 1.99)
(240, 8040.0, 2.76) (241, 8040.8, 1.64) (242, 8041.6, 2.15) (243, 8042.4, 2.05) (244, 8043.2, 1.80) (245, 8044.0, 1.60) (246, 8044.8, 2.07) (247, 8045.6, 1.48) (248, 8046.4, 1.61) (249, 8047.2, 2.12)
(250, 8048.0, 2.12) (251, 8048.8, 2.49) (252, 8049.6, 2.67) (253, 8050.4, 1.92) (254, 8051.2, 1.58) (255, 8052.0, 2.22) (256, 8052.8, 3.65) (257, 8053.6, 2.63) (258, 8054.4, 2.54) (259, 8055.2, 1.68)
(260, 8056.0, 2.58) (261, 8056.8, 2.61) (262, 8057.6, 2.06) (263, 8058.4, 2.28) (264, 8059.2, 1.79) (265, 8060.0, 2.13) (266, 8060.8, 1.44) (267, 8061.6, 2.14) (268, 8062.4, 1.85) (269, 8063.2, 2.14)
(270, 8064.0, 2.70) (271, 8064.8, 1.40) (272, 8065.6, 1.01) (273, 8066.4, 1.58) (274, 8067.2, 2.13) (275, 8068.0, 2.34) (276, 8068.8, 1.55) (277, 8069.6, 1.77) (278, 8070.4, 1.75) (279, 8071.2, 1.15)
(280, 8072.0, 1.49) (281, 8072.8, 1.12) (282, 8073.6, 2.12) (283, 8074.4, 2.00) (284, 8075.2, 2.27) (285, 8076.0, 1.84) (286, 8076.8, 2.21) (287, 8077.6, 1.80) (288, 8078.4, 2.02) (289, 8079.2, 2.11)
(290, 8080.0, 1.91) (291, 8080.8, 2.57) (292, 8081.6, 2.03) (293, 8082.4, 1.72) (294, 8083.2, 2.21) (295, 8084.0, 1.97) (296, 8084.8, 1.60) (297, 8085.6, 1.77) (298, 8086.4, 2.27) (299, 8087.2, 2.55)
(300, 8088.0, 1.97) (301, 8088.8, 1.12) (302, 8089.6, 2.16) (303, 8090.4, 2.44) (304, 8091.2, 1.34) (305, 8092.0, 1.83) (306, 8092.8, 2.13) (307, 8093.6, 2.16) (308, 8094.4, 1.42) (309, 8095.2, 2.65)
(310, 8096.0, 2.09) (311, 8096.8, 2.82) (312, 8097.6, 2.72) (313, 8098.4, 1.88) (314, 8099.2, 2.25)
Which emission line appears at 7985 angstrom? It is [S II]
